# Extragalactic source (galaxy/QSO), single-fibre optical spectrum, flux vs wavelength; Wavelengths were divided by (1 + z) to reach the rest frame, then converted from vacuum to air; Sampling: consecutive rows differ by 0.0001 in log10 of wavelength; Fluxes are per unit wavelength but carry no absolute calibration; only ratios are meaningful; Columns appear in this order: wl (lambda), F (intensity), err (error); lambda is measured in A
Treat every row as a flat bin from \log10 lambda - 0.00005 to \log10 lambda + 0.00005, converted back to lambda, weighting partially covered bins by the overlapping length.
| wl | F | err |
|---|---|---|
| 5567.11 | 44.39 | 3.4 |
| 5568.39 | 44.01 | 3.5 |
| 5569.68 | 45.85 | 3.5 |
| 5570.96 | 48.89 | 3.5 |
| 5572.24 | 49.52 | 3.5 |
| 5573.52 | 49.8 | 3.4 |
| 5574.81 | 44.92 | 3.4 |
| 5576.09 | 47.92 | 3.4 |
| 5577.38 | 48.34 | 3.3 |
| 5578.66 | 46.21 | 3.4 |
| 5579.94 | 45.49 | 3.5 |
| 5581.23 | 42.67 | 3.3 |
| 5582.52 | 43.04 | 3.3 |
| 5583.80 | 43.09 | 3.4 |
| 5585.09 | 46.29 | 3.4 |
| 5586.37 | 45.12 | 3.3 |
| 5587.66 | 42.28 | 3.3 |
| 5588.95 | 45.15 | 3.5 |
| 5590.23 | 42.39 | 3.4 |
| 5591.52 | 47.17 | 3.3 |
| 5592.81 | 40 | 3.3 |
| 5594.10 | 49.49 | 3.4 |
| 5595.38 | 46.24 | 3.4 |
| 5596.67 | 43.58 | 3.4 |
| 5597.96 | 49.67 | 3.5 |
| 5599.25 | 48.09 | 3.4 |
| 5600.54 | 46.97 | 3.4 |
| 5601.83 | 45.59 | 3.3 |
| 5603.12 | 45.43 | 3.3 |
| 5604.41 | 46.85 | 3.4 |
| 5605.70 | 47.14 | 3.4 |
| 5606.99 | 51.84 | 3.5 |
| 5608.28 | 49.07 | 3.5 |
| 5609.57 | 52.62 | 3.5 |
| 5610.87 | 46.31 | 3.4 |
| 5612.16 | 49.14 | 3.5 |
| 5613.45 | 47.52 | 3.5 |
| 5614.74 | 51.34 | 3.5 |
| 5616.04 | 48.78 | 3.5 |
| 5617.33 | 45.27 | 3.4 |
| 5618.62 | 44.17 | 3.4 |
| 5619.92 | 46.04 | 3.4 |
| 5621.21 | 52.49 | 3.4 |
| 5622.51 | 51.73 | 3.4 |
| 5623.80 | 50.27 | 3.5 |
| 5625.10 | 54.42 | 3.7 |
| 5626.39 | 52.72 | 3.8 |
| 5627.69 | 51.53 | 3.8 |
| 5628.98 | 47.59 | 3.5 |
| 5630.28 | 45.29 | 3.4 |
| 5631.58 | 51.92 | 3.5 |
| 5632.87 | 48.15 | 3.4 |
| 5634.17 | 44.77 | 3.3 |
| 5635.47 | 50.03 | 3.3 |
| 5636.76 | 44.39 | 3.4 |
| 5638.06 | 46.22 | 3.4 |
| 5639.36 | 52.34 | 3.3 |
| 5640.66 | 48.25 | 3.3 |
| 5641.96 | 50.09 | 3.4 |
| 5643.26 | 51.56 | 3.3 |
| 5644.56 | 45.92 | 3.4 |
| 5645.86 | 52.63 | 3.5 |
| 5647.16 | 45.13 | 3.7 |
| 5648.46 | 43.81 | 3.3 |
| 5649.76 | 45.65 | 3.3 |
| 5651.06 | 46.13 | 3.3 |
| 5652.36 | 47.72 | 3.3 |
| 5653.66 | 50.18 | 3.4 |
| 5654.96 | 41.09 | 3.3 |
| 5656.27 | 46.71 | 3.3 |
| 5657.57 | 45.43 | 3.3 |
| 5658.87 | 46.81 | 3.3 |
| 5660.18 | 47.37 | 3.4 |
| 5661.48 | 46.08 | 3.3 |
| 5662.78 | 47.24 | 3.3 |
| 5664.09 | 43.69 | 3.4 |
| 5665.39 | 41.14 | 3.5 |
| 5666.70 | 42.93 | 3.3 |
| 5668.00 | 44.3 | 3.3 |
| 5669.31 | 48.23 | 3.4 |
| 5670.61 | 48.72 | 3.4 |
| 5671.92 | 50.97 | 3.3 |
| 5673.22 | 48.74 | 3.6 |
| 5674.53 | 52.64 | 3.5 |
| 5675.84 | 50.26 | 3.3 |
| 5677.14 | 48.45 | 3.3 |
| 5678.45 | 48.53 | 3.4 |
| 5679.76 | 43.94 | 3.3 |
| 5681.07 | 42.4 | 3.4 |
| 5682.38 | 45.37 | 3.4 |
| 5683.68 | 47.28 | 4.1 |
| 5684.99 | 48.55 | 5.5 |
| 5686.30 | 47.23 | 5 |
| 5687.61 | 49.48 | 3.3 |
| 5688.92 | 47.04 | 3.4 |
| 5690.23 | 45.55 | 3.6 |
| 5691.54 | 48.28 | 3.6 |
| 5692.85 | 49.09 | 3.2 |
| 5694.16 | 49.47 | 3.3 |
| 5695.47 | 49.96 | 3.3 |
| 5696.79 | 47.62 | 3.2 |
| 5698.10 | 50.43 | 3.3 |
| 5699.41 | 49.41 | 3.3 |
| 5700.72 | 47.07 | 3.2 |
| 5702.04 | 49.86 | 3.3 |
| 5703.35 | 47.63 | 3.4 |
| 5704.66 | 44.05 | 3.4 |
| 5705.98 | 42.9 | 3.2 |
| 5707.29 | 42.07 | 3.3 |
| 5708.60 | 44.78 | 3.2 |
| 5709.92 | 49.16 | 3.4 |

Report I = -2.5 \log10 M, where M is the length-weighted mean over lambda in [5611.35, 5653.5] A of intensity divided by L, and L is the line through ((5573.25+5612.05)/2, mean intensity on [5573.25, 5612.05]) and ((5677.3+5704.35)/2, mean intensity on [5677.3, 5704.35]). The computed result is -0.039 mag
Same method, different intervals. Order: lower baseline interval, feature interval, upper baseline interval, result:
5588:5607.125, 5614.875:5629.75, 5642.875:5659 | -0.070 mag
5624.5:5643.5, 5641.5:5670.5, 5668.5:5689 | 0.051 mag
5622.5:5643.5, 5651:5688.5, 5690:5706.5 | 0.039 mag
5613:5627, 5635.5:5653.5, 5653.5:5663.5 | -0.011 mag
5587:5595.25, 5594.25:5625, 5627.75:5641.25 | -0.050 mag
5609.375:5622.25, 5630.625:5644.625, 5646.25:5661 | -0.034 mag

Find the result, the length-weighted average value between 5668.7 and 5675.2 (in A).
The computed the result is 49.9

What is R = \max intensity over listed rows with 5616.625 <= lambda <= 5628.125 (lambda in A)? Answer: 54.42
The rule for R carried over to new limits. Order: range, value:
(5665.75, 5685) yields 52.64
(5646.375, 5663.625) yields 50.18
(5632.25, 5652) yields 52.63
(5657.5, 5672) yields 50.97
